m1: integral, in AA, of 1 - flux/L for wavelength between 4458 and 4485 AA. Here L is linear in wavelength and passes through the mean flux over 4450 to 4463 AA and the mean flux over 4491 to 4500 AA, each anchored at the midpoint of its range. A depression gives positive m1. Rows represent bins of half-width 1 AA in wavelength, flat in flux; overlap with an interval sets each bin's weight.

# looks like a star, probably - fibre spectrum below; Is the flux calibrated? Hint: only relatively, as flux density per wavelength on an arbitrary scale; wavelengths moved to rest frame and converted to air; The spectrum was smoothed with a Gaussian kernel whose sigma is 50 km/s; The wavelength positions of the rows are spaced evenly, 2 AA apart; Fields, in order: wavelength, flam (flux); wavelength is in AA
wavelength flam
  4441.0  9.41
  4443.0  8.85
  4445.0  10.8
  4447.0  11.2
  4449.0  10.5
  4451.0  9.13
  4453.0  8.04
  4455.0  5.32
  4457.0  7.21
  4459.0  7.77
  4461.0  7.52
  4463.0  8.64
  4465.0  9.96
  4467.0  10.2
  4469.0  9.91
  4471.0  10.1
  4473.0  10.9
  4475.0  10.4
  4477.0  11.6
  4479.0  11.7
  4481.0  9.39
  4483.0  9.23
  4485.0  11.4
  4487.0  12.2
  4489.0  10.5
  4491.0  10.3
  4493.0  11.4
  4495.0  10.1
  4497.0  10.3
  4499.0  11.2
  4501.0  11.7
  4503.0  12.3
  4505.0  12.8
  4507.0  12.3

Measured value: -3.3 AA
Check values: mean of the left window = 7.59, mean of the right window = 10.7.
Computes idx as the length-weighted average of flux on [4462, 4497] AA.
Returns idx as 10.5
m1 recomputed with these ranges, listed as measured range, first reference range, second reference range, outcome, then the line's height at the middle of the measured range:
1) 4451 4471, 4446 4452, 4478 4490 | 3.9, 10.4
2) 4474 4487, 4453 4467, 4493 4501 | -1.7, 9.52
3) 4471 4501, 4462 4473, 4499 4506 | 0.7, 11.1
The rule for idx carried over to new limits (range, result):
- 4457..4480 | 9.77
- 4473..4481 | 11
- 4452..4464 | 7.42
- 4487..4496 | 10.8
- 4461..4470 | 9.44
